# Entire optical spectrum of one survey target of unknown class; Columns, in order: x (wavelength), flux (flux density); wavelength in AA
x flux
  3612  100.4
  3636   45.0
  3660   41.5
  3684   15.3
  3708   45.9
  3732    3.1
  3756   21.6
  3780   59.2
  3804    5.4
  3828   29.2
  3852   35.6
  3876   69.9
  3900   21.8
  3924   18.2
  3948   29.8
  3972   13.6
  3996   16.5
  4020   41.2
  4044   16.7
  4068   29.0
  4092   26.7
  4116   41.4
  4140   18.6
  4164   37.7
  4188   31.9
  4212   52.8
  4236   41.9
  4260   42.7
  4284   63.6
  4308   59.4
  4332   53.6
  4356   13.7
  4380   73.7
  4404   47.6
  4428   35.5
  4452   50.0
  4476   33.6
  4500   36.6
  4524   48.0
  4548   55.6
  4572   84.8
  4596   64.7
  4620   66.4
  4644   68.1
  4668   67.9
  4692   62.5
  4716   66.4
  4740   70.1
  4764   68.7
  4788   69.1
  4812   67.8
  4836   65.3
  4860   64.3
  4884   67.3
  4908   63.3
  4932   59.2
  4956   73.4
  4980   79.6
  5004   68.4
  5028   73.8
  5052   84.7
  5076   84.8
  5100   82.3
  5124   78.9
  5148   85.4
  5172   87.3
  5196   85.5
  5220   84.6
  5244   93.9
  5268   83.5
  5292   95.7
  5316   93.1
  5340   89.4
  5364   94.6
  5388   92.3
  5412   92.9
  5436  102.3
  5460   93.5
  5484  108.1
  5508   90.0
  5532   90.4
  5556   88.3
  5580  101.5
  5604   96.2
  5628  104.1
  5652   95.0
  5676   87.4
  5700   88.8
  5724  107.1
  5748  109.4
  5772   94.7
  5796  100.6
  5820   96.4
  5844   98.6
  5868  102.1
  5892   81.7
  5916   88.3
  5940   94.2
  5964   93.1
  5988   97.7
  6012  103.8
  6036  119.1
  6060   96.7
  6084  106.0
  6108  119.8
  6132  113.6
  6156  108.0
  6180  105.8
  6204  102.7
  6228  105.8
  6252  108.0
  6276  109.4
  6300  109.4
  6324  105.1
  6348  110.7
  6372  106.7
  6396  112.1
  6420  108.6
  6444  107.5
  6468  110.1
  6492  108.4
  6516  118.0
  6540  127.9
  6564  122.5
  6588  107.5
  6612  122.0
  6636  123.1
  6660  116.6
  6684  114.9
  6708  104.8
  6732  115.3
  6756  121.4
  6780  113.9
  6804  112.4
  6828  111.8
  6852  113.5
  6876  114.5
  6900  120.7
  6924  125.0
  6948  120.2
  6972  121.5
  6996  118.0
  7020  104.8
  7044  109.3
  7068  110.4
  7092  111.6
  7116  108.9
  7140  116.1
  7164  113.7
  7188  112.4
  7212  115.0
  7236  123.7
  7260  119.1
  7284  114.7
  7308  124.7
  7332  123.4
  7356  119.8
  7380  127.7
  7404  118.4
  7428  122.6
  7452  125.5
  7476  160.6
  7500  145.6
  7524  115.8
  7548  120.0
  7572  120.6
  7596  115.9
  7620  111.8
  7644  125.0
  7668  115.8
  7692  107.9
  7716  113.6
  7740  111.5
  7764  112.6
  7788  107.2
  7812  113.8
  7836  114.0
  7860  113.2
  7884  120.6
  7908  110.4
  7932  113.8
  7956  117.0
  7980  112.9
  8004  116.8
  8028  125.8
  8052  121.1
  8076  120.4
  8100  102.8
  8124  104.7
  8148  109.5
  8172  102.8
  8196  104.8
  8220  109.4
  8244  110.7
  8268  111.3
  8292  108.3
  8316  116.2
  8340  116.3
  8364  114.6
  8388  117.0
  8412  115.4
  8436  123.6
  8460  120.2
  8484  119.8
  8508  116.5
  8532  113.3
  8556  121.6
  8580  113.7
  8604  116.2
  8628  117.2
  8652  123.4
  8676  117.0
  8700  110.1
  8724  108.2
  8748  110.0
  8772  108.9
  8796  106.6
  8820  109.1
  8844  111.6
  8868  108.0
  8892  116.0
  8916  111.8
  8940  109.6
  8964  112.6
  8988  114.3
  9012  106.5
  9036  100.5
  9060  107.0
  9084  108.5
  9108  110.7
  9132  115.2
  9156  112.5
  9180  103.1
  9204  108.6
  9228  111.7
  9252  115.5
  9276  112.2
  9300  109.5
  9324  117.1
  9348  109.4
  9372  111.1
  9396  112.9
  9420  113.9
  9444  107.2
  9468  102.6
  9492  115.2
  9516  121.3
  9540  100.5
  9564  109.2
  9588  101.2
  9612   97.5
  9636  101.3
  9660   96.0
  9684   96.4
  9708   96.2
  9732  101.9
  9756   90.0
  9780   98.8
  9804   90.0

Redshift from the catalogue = 0.14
